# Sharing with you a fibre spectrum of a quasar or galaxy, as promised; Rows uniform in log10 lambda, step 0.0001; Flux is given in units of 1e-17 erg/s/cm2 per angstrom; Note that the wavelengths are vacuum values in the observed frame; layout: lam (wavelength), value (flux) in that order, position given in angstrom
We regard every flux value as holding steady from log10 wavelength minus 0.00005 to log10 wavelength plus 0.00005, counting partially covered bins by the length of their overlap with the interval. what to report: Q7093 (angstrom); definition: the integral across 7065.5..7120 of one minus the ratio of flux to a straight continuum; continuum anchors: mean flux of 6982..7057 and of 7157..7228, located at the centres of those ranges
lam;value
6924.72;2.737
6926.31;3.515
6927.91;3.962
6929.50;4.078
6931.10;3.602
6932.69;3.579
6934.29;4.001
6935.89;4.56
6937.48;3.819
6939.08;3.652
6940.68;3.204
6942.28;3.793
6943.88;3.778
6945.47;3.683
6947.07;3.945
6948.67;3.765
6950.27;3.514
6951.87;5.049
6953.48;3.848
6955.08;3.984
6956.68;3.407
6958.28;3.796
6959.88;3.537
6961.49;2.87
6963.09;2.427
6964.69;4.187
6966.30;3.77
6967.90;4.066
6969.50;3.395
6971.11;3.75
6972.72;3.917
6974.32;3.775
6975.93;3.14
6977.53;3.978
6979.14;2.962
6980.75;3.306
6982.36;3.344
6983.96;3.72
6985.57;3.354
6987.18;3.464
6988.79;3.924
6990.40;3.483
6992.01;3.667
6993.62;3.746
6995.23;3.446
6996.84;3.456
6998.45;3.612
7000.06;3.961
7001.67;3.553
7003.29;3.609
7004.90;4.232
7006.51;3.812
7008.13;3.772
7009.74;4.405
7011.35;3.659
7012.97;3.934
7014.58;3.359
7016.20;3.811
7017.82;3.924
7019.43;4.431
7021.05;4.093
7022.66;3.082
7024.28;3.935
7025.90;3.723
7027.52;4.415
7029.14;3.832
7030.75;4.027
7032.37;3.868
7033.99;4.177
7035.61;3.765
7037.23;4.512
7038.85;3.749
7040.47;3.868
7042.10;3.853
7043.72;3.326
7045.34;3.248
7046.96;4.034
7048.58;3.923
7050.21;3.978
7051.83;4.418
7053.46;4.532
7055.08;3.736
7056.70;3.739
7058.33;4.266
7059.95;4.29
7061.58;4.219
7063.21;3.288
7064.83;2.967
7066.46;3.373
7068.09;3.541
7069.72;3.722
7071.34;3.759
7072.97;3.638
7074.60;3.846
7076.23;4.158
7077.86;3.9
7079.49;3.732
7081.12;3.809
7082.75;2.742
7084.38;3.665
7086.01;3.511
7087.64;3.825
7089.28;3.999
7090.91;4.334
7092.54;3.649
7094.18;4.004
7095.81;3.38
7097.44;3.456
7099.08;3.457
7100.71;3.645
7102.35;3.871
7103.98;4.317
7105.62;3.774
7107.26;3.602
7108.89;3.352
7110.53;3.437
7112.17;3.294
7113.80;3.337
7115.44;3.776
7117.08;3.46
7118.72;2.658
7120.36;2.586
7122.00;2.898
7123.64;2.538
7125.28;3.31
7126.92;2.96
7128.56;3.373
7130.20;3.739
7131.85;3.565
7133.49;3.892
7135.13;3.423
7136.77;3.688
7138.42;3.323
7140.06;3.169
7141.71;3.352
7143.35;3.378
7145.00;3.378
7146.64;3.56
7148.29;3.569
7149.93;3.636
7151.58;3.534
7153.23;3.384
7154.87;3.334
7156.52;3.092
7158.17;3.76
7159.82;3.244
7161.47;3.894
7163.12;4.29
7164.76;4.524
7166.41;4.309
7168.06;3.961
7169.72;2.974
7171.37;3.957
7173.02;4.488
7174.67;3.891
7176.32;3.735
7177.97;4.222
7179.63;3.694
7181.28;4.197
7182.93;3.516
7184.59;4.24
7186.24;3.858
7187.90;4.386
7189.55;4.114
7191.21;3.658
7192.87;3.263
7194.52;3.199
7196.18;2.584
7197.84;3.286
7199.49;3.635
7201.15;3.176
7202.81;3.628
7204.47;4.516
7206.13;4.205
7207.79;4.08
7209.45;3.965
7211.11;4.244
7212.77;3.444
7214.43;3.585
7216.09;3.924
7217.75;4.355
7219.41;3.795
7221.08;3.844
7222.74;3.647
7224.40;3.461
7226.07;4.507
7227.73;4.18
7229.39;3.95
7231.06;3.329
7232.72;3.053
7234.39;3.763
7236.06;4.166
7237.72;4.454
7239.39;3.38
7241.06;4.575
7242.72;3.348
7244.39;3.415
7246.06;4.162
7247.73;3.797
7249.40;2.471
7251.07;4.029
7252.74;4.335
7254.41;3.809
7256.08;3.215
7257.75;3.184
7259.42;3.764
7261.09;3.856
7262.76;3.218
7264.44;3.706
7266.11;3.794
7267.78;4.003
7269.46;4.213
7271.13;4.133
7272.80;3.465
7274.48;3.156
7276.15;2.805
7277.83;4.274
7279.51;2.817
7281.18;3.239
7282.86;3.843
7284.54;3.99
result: 2.91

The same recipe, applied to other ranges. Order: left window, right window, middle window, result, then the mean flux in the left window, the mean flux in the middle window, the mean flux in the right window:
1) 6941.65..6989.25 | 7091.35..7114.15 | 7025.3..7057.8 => -2.7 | 3.65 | 3.94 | 3.63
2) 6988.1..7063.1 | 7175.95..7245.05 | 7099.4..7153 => 5.8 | 3.87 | 3.42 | 3.8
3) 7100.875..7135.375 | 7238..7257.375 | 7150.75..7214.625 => -4.1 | 3.39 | 3.77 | 3.69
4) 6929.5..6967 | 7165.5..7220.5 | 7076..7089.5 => 0.4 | 3.74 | 3.67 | 3.82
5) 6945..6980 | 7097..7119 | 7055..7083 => -1.1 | 3.67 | 3.73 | 3.55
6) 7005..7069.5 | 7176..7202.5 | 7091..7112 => 0.6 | 3.87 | 3.67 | 3.67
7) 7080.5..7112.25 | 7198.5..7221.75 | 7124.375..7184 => 2.0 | 3.66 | 3.65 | 3.88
